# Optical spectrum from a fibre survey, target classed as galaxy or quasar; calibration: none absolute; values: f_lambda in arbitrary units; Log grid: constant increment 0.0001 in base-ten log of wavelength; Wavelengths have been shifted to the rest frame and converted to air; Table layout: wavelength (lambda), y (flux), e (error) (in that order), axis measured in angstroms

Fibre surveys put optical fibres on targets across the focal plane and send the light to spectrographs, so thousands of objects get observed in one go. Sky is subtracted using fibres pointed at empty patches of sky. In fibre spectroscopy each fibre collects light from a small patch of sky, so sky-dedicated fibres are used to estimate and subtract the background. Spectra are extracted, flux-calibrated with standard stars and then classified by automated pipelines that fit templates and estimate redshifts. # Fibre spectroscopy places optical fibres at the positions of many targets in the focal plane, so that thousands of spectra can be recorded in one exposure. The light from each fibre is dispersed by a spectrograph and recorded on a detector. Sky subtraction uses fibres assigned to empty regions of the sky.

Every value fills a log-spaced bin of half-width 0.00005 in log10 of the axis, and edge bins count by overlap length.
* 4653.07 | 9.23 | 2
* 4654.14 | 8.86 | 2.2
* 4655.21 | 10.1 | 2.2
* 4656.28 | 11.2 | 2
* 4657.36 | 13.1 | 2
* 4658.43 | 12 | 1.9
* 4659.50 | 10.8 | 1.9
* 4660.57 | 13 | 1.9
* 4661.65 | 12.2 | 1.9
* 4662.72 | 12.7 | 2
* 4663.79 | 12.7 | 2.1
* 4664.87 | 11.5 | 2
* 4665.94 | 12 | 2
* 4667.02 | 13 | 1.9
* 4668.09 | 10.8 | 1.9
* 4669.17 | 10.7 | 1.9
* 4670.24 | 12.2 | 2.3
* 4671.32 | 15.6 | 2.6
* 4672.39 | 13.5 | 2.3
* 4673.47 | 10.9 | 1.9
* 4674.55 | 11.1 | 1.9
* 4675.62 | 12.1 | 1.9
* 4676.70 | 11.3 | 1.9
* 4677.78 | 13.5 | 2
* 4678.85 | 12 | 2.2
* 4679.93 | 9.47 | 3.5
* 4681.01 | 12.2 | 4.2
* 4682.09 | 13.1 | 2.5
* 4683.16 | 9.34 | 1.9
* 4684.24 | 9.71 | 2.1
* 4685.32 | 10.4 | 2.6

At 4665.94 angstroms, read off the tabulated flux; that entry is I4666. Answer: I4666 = 12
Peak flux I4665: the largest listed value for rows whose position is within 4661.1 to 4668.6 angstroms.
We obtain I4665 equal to 13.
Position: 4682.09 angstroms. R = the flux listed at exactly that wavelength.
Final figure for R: 13.1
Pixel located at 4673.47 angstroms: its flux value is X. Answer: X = 10.9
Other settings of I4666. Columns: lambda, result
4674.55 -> 11.1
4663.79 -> 12.7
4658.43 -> 12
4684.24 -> 9.71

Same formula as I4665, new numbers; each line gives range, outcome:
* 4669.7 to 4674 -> 15.6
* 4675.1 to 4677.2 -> 12.1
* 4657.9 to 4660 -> 12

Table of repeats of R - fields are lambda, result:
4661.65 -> 12.2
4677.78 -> 13.5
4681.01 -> 12.2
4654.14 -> 8.86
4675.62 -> 12.1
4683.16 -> 9.34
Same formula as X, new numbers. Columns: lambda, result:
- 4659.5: 10.8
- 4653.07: 9.23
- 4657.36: 13.1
